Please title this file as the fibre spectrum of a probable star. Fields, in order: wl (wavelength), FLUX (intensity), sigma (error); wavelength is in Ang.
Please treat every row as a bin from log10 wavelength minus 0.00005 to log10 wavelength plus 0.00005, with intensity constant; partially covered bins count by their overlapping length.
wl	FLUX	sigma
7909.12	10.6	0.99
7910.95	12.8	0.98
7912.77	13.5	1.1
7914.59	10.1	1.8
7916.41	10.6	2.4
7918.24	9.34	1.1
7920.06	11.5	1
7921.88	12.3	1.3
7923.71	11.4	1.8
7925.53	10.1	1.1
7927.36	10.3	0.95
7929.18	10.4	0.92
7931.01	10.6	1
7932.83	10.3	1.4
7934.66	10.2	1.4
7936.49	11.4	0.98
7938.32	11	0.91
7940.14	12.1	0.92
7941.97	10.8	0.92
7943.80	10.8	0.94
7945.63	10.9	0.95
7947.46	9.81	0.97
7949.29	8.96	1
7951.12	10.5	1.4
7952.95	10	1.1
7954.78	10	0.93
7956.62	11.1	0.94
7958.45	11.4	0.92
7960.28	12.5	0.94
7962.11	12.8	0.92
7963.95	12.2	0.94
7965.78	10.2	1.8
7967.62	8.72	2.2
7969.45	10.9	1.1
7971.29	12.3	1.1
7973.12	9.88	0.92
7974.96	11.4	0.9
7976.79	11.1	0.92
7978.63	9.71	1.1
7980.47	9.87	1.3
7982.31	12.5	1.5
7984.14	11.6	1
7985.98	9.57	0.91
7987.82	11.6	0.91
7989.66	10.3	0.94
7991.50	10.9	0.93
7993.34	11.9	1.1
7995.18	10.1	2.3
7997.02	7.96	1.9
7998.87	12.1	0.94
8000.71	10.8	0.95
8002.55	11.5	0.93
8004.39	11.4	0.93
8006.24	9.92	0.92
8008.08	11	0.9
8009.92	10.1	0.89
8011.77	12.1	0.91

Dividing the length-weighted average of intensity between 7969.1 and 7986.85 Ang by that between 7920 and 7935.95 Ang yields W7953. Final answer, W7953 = 1.0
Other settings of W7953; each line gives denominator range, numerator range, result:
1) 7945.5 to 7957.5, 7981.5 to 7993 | 1.10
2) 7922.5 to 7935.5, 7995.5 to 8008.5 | 1.01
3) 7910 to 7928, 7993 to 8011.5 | 0.95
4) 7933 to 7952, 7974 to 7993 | 1.02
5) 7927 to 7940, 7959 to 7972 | 1.06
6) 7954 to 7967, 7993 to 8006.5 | 0.94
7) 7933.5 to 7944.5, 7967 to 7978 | 0.97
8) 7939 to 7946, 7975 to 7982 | 0.95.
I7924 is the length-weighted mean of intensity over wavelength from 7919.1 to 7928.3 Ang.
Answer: 11.1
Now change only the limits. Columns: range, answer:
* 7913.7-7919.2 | 10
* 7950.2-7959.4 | 10.6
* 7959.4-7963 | 12.7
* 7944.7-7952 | 10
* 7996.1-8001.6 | 10.3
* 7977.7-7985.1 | 10.9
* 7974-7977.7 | 11.2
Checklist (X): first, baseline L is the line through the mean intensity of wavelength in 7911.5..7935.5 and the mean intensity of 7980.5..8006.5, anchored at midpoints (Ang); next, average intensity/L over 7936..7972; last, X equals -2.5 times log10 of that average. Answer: -0.01 mag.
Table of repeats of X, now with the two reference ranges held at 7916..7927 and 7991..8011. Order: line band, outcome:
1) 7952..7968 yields -0.03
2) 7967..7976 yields 0.00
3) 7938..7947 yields -0.03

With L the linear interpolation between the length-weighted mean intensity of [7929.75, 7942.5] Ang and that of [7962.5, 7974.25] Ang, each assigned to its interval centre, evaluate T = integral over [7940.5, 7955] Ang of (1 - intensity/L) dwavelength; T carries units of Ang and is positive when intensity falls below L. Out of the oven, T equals 0.8 Ang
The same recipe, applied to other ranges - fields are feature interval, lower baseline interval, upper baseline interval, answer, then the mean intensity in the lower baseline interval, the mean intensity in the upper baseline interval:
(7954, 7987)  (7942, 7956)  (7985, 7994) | -1.5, 10.2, 10.8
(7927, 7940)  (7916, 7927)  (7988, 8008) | 0.2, 10.9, 10.7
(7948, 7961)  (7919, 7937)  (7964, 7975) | 0.1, 10.8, 10.6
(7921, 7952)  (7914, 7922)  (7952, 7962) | 0.5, 10.6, 11.1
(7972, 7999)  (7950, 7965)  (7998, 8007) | 1.3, 11.3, 11.2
